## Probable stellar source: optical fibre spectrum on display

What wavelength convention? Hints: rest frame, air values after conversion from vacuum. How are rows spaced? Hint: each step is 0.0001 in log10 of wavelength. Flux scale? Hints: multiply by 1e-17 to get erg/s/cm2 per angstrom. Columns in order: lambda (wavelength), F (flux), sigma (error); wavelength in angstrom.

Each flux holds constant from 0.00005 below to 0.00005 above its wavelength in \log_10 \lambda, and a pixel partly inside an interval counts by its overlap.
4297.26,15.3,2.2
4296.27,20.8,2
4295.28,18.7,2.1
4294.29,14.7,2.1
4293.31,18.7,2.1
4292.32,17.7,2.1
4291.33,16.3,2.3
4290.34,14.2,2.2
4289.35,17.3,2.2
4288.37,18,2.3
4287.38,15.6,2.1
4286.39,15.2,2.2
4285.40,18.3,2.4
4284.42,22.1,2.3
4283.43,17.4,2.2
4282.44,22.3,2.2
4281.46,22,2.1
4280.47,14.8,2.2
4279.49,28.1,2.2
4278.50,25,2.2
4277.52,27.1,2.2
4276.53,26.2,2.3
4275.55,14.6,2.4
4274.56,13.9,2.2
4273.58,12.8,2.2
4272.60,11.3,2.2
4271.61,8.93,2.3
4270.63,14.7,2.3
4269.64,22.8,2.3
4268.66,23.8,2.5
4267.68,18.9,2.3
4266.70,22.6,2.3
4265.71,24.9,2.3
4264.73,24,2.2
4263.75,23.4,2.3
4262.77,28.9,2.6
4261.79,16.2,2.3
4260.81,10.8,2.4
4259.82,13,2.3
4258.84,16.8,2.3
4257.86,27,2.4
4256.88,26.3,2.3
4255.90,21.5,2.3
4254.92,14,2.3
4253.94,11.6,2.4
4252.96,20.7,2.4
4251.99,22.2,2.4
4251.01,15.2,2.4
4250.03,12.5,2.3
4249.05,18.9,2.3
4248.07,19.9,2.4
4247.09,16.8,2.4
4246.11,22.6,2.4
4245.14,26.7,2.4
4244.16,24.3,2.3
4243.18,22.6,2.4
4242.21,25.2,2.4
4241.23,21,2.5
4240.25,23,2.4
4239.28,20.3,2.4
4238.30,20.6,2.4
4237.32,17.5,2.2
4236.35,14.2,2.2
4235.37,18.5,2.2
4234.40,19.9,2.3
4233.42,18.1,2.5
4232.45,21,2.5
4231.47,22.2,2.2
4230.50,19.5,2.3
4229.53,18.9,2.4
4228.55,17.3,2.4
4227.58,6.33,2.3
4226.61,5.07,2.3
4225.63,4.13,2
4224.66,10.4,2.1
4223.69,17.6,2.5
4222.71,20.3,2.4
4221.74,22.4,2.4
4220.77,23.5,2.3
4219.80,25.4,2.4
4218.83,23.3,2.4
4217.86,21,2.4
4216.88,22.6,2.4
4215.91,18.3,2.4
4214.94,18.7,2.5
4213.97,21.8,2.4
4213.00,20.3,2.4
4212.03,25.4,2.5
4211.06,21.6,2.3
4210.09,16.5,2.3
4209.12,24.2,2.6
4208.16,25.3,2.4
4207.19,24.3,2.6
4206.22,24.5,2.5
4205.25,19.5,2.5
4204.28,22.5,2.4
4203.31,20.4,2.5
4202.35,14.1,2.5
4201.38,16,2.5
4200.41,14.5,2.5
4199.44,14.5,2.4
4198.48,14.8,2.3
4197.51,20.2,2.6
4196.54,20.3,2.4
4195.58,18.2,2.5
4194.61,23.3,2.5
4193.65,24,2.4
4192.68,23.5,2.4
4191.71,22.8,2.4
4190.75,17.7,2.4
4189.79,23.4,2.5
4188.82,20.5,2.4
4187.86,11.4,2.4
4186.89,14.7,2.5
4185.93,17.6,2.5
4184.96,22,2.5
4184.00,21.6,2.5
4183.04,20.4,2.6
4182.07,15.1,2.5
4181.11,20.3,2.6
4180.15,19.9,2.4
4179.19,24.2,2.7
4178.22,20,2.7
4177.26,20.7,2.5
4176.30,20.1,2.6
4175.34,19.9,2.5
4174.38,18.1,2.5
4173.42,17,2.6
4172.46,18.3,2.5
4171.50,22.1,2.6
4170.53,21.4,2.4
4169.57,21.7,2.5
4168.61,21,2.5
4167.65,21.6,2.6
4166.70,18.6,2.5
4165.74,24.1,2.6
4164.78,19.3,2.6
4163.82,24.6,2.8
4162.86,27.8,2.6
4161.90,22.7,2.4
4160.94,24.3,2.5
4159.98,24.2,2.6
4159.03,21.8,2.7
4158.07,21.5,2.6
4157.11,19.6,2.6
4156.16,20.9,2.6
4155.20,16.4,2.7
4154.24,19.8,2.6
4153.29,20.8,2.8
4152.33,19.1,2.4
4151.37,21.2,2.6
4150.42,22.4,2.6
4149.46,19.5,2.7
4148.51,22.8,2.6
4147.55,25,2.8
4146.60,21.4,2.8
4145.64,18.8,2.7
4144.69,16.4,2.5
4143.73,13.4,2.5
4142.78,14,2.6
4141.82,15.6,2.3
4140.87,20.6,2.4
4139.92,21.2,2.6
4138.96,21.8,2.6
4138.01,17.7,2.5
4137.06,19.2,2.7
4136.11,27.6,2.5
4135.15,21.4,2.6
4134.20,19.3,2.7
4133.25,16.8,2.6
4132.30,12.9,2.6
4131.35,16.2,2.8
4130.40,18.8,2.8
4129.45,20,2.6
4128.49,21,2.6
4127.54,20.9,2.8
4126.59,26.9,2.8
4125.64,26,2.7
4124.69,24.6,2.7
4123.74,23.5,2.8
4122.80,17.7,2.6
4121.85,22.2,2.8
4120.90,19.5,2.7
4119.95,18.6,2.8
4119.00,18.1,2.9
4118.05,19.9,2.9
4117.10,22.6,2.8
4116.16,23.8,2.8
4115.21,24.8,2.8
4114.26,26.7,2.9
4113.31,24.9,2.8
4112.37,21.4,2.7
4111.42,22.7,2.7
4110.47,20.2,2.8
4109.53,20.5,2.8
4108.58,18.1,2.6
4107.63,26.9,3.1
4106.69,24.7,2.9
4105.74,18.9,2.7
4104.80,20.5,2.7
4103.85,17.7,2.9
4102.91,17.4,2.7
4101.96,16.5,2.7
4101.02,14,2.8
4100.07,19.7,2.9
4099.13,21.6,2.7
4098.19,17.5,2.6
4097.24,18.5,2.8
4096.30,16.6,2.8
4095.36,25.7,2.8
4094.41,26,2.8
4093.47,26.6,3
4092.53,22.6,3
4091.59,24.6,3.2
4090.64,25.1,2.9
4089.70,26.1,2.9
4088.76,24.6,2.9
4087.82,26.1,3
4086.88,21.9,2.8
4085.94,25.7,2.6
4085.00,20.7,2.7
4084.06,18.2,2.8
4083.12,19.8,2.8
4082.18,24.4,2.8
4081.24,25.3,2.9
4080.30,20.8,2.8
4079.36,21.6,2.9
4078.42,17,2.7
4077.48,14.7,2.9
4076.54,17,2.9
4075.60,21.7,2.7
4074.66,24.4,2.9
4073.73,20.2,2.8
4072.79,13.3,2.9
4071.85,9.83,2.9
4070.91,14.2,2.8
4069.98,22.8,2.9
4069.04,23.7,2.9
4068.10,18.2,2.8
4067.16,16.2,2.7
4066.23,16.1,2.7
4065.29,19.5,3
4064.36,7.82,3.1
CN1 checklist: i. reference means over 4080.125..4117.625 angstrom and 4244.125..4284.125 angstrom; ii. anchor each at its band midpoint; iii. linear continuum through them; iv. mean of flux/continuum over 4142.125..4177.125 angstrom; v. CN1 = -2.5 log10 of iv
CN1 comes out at 0.03 mag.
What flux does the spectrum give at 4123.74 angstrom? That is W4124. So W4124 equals 23.5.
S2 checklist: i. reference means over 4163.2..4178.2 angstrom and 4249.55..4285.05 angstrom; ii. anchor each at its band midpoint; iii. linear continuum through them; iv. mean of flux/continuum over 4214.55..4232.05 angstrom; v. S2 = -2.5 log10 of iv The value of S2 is 0.14 mag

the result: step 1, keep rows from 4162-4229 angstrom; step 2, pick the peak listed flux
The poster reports 27.8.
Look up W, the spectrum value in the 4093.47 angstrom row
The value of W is 26.6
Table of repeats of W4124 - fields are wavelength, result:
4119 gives 18.1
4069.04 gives 23.7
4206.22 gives 24.5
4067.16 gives 16.2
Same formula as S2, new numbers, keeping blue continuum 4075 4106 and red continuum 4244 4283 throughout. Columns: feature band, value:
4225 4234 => 0.33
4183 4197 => 0.01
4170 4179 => 0.03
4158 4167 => -0.13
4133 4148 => 0.07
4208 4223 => -0.09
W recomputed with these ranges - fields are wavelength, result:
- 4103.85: 17.7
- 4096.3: 16.6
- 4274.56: 13.9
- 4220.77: 23.5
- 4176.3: 20.1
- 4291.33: 16.3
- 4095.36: 25.7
